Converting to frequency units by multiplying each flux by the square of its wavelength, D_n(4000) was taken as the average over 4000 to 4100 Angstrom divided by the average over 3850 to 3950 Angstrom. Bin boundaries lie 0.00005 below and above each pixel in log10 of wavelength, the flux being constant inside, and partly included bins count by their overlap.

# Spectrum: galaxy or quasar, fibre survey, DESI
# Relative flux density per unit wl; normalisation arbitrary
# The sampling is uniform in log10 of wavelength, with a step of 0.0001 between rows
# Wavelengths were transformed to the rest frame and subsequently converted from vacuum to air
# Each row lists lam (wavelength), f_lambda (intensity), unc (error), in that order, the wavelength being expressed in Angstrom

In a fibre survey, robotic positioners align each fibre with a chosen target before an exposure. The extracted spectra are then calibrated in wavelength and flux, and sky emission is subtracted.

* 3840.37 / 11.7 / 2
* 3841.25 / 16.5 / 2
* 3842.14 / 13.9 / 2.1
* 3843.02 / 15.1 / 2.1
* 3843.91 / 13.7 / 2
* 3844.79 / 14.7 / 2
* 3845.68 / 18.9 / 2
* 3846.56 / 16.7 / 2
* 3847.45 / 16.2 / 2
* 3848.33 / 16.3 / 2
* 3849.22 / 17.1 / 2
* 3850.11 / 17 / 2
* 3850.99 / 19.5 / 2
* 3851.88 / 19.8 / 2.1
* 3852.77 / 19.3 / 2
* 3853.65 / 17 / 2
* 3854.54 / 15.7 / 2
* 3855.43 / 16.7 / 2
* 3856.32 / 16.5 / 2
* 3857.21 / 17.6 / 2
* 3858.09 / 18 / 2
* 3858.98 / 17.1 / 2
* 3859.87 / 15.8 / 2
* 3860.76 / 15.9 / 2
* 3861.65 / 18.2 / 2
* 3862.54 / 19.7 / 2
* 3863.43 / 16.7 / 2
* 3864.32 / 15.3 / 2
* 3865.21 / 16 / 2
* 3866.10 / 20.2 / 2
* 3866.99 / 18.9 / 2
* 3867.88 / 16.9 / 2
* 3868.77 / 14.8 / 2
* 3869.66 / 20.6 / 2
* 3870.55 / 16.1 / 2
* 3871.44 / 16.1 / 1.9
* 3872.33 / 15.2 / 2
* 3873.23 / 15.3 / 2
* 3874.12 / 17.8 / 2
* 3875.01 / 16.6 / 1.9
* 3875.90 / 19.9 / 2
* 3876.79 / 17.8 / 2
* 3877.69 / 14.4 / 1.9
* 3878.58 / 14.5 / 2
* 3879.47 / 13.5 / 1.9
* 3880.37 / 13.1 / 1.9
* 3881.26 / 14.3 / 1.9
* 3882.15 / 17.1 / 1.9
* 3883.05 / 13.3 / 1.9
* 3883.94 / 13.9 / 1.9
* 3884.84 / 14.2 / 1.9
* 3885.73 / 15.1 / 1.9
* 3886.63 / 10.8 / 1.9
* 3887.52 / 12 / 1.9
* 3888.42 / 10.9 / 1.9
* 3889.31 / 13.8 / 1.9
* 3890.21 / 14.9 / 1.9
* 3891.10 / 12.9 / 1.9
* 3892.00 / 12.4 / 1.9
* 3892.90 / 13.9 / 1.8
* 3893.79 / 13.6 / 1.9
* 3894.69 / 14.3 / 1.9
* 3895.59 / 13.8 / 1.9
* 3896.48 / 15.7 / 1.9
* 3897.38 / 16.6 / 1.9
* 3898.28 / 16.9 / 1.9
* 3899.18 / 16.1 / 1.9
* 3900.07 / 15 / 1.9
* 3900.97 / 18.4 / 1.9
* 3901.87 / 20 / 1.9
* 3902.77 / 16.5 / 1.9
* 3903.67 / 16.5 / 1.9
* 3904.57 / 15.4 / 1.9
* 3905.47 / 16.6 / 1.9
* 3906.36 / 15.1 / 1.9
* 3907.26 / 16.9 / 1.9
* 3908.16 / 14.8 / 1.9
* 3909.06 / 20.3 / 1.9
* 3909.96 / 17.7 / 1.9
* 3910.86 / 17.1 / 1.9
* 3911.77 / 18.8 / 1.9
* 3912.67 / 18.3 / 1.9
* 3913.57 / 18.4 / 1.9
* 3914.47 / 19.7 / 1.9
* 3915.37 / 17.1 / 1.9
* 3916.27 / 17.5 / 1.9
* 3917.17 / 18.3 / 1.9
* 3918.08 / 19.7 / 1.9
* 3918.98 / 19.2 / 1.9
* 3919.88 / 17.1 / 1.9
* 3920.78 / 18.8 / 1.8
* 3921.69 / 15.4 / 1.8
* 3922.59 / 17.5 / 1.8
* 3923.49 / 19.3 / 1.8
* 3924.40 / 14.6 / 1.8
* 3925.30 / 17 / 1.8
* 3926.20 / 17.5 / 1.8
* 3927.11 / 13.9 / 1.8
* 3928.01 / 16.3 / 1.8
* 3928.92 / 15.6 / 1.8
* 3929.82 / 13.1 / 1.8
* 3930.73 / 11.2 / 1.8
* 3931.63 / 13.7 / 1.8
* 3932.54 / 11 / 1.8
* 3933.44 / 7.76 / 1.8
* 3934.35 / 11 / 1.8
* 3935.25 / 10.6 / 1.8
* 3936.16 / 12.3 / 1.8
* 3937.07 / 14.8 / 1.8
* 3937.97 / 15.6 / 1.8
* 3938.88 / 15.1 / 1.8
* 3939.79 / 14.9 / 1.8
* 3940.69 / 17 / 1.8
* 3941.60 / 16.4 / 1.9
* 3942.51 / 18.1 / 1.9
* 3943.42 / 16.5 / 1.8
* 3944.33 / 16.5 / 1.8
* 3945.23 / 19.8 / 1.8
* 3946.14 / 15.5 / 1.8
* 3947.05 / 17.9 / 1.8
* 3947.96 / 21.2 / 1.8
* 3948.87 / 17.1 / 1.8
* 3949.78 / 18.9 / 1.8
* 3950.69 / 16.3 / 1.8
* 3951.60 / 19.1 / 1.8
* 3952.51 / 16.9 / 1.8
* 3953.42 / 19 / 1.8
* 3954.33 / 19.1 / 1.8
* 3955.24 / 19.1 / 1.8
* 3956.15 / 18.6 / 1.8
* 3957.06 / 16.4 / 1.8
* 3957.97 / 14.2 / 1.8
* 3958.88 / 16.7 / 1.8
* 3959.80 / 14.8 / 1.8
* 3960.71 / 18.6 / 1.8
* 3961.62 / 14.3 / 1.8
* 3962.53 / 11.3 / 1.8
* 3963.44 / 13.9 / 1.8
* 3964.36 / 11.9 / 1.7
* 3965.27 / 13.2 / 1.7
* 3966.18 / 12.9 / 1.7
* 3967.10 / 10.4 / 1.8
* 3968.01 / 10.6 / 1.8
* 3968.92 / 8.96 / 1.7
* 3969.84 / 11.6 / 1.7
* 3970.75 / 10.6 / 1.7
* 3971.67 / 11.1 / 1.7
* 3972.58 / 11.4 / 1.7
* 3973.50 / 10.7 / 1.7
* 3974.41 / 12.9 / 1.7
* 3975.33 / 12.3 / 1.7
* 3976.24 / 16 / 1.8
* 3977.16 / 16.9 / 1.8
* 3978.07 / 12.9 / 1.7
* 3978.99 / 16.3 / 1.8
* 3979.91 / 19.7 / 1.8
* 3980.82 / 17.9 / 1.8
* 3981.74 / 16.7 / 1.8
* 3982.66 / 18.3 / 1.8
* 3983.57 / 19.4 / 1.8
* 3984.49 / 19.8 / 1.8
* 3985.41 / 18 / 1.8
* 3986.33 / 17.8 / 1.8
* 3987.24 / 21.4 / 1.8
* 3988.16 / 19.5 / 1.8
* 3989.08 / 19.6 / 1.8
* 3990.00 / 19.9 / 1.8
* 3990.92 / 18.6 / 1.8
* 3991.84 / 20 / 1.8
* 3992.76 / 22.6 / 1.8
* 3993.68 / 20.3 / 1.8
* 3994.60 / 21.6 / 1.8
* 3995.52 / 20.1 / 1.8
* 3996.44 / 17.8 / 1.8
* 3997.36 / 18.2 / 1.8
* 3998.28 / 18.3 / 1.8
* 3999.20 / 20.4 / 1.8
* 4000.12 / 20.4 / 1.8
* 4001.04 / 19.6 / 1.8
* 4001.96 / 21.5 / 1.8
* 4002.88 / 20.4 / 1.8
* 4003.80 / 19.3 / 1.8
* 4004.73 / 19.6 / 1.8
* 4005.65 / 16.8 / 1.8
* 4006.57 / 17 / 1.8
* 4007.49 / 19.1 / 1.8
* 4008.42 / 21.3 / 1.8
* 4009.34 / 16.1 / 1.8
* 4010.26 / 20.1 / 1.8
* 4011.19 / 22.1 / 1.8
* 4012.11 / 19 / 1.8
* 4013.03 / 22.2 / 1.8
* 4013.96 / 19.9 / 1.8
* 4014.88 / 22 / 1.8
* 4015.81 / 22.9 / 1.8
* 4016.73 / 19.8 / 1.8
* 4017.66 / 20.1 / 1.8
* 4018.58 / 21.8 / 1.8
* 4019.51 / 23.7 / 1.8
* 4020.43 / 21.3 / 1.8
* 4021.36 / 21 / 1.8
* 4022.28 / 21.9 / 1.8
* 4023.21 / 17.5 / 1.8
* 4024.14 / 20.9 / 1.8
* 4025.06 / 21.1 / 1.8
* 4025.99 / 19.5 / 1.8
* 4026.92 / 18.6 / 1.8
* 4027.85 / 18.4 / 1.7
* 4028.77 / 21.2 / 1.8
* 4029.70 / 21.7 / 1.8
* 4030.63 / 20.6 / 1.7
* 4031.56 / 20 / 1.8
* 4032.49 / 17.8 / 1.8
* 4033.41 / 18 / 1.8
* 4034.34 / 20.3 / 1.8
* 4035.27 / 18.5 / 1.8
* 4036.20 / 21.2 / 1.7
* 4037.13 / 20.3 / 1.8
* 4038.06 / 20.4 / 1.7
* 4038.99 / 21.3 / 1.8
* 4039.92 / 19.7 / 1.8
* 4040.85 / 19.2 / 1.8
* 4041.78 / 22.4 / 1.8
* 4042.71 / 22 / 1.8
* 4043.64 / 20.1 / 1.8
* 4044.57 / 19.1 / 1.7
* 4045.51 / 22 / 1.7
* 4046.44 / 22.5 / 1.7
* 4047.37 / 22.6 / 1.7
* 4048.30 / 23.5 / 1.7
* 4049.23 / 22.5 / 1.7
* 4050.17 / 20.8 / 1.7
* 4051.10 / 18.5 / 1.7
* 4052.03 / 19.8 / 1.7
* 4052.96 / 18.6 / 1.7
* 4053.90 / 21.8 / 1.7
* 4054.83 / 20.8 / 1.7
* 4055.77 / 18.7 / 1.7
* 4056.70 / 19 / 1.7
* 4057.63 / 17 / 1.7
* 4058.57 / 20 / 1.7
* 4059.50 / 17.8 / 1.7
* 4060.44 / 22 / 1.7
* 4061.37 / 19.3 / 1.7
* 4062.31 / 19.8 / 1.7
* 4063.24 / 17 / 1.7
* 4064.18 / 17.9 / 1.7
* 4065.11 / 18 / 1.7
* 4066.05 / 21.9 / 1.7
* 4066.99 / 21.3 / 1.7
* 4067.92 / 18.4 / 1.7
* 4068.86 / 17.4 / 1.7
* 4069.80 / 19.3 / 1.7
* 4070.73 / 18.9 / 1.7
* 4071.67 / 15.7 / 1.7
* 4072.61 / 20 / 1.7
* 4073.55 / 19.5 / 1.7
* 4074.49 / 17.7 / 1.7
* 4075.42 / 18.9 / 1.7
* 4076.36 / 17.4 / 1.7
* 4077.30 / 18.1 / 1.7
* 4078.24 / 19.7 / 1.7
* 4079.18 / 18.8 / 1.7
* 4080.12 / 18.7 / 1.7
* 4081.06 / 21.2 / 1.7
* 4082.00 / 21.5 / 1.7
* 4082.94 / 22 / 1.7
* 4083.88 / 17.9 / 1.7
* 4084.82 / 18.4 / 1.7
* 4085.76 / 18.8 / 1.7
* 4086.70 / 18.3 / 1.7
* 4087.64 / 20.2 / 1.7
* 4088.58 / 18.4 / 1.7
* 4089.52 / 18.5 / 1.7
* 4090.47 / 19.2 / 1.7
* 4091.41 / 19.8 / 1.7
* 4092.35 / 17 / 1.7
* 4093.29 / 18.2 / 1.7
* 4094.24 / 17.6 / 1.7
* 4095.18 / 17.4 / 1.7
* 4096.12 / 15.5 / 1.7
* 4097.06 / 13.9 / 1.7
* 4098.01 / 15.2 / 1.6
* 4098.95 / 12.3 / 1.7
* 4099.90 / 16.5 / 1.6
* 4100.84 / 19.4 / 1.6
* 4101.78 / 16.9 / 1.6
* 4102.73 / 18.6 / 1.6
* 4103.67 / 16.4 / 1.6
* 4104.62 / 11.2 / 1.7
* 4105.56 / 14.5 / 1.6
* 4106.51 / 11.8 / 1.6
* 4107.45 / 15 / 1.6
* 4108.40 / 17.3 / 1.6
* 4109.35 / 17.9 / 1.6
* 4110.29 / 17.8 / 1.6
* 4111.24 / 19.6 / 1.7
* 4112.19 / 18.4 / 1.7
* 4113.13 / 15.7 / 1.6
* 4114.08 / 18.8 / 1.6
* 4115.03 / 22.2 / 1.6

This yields 1.31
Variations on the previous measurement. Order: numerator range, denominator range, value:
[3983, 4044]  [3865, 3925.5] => 1.31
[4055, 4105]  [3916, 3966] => 1.23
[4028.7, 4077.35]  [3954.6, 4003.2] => 1.24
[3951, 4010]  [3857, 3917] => 1.10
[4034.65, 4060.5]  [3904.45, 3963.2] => 1.32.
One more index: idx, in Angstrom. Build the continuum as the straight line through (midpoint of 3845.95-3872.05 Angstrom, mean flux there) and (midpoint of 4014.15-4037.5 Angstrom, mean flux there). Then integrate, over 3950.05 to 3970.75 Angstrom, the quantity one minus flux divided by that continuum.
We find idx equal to 4.7 Angstrom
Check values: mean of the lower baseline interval 17.3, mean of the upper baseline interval 20.4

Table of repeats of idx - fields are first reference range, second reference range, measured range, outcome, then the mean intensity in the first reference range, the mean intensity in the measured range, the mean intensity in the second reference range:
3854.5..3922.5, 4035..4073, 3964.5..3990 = 4.4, 16.3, 15.1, 19.9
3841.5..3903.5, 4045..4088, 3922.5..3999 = 7.1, 16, 16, 19.6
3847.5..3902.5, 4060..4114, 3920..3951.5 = 1.9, 16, 15.6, 18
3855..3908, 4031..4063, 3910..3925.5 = -1.0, 15.8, 17.9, 20.2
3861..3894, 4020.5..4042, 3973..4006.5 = 0.9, 15.4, 18.4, 20.1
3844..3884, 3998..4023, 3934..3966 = 4.7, 16.7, 16.1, 20.3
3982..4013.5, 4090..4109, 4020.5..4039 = -1.5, 19.6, 20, 16.2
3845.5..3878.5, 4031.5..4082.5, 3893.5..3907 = 1.2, 17.2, 16.1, 19.7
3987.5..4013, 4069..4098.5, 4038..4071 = -2.1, 19.7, 20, 18.4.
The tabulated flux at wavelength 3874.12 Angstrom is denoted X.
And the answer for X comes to 17.8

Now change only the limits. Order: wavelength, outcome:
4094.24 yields 17.6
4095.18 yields 17.4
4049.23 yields 22.5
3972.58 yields 11.4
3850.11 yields 17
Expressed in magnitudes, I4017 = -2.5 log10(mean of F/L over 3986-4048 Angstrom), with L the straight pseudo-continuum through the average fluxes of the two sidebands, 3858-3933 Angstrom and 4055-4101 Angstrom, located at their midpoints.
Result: -0.14 mag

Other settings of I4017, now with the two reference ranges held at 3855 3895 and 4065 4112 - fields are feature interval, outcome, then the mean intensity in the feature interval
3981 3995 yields -0.16 mag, 19.5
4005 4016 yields -0.16 mag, 19.8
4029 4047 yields -0.18 mag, 20.4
